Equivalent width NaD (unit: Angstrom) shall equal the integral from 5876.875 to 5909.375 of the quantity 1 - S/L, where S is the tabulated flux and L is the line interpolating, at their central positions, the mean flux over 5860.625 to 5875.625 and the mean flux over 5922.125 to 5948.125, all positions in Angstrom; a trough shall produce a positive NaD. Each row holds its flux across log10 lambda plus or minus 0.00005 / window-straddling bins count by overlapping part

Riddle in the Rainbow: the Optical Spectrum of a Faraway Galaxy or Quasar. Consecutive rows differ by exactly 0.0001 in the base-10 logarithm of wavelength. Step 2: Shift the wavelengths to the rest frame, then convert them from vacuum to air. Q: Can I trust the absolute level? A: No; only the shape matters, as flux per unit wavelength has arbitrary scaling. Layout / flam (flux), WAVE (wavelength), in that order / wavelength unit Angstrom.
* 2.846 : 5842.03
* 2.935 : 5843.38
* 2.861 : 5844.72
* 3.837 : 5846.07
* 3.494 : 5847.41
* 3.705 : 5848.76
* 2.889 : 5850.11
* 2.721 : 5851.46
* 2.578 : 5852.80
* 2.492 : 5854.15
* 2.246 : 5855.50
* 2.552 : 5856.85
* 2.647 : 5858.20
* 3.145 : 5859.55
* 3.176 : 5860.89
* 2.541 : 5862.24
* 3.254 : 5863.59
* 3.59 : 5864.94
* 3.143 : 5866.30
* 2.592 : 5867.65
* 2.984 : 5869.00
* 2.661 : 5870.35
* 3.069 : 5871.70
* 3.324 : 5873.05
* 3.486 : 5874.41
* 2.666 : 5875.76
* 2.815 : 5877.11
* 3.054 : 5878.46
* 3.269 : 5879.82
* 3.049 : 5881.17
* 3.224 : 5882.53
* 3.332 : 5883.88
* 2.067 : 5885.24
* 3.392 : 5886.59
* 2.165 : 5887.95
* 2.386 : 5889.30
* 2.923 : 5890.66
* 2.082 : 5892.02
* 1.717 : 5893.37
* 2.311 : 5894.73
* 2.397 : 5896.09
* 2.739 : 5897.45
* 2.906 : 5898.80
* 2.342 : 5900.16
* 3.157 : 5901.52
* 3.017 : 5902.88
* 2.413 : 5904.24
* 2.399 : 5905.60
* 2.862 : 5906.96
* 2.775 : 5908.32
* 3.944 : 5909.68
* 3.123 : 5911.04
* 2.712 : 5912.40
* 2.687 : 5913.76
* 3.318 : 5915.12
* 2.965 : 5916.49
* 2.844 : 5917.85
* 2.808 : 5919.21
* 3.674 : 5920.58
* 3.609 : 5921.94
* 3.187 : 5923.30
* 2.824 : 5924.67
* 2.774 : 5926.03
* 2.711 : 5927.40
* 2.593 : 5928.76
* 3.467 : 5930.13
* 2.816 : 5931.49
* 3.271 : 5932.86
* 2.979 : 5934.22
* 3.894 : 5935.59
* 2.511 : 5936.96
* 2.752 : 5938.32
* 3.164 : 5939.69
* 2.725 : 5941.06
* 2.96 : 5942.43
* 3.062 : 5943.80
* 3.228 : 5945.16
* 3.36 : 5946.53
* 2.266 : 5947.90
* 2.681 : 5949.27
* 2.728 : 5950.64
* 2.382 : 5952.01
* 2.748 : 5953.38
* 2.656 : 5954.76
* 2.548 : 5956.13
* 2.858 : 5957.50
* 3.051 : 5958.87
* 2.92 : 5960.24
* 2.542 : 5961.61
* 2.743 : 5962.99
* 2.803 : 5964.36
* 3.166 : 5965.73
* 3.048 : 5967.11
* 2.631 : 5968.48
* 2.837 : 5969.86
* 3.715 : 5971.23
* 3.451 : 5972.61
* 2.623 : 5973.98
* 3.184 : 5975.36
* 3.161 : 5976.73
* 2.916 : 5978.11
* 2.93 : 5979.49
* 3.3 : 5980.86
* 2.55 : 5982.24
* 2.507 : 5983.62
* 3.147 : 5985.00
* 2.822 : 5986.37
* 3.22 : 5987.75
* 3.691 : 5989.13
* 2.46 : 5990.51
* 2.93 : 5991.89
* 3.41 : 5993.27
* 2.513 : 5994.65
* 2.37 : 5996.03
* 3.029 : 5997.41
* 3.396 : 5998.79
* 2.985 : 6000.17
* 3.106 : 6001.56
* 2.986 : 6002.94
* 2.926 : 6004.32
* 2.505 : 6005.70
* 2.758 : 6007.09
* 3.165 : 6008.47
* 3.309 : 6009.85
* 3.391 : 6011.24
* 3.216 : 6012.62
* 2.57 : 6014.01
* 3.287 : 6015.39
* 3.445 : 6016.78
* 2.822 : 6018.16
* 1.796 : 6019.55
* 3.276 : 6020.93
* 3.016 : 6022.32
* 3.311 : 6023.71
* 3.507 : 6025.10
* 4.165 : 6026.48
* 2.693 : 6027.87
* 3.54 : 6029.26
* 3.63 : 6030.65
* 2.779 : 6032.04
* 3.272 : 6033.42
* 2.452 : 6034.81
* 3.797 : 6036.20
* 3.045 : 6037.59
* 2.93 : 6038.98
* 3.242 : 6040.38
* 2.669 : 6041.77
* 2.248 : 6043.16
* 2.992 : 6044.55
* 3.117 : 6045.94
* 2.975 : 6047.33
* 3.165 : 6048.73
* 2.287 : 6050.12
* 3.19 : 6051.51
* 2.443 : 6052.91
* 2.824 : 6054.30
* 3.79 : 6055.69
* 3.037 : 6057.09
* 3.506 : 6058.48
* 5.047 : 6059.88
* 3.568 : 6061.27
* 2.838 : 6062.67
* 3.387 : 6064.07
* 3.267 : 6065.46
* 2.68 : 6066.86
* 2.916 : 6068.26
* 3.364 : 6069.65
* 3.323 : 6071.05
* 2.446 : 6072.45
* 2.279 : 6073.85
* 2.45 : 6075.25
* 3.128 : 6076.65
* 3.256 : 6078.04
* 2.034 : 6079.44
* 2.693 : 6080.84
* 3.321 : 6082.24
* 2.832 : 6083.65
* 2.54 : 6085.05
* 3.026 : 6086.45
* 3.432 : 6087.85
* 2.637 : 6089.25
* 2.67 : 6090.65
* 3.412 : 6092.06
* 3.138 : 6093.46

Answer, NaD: 3.5 Angstrom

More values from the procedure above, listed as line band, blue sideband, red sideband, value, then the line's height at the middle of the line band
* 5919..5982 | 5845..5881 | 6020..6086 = 1.40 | 3.03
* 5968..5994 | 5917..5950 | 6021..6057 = 0.12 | 3.04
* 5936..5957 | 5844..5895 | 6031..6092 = 0.95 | 2.93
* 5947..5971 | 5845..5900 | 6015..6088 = 1.53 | 2.95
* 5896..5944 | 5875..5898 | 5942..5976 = -3.16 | 2.78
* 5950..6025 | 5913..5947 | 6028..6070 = 3.35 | 3.08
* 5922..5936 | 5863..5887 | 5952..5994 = -0.33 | 2.99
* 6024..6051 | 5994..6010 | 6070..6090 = -2.00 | 2.87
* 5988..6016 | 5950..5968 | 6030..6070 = -0.59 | 2.94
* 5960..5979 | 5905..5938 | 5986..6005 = 0.14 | 3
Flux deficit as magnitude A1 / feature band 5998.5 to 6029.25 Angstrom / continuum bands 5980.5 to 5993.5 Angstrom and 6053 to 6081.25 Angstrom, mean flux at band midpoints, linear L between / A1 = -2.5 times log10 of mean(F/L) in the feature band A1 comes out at -0.02 mag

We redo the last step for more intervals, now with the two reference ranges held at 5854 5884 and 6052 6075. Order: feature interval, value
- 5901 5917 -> 0.02 mag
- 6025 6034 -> -0.08 mag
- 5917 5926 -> -0.04 mag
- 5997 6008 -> 0.05 mag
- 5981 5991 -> 0.05 mag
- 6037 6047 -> 0.09 mag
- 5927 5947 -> 0.00 mag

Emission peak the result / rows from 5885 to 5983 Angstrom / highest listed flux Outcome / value 3.944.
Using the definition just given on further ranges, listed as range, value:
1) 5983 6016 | 3.691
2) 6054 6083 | 5.047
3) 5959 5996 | 3.715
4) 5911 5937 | 3.894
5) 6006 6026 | 3.507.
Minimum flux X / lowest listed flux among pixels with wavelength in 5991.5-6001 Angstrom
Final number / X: 2.37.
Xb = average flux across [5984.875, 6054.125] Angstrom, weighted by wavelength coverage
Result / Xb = 3.02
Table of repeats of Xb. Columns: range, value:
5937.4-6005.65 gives 2.92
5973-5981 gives 3.02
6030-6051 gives 2.97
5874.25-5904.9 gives 2.72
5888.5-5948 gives 2.88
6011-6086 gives 3.05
